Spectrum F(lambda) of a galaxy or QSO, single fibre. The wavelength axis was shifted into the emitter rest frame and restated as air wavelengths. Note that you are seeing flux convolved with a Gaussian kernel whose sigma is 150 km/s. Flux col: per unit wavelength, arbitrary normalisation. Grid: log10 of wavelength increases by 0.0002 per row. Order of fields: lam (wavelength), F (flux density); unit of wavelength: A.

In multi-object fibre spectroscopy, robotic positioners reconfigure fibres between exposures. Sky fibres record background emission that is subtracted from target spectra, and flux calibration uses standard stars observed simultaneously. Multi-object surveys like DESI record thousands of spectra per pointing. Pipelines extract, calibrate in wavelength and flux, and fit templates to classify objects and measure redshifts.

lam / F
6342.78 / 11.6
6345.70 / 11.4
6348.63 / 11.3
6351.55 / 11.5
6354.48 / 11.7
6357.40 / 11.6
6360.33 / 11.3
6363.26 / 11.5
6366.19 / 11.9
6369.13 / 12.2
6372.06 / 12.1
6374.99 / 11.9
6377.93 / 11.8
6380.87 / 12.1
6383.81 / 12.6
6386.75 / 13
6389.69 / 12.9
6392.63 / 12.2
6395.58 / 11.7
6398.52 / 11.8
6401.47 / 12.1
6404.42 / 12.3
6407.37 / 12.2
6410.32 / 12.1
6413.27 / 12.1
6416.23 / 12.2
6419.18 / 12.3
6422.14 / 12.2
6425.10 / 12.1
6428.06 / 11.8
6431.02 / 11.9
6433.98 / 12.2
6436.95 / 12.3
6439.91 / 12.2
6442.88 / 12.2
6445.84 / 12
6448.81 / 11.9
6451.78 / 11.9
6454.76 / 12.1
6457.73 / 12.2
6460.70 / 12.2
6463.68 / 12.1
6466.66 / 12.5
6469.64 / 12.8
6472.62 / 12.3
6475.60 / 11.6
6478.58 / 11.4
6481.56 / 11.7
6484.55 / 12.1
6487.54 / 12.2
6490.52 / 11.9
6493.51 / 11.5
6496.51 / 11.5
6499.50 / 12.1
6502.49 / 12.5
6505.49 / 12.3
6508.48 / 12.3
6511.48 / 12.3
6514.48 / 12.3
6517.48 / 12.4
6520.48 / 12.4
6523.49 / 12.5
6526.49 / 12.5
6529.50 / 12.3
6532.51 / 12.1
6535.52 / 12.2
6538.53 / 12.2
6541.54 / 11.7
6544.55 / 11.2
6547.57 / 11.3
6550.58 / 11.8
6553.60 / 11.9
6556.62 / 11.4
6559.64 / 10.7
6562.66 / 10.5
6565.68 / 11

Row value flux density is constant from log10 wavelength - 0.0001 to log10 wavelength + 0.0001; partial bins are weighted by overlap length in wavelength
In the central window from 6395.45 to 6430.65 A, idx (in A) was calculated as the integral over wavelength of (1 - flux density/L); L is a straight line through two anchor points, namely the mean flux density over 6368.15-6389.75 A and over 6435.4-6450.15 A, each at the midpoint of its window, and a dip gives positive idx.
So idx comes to 0.3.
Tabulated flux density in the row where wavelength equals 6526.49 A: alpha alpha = 12.5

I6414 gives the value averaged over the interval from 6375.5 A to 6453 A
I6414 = 12.2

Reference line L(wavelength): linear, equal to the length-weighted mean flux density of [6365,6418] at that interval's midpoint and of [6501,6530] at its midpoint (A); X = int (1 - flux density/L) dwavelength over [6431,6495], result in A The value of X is 1.2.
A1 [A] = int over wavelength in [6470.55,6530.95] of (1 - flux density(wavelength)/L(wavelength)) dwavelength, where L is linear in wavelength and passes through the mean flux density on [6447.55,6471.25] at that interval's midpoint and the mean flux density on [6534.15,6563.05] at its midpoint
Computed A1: -1.1 A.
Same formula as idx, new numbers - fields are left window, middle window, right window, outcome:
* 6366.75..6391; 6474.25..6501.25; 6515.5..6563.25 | 0.47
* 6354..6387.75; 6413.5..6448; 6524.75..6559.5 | -0.58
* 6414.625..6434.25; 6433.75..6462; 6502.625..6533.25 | 0.09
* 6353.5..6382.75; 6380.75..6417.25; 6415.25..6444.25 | -0.85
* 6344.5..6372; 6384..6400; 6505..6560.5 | -0.88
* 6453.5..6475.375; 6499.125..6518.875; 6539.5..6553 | -0.73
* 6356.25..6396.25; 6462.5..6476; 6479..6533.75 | -0.22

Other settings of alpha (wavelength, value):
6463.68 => 12.1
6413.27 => 12.1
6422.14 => 12.2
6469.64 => 12.8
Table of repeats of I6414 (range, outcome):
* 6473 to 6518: 12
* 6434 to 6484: 12.1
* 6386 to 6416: 12.2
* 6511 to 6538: 12.3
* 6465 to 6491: 12.1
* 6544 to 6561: 11.4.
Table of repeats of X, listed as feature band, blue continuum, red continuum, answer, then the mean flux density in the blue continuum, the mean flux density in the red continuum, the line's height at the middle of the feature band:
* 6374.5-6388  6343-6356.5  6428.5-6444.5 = -0.7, 11.5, 12.1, 11.7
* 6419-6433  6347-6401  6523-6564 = -0.2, 12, 11.7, 11.9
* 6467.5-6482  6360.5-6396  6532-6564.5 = -0.3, 12.1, 11.5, 11.8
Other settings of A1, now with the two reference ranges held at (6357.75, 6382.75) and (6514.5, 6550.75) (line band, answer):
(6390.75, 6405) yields -0.2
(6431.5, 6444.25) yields -0.3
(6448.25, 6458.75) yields -0.1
